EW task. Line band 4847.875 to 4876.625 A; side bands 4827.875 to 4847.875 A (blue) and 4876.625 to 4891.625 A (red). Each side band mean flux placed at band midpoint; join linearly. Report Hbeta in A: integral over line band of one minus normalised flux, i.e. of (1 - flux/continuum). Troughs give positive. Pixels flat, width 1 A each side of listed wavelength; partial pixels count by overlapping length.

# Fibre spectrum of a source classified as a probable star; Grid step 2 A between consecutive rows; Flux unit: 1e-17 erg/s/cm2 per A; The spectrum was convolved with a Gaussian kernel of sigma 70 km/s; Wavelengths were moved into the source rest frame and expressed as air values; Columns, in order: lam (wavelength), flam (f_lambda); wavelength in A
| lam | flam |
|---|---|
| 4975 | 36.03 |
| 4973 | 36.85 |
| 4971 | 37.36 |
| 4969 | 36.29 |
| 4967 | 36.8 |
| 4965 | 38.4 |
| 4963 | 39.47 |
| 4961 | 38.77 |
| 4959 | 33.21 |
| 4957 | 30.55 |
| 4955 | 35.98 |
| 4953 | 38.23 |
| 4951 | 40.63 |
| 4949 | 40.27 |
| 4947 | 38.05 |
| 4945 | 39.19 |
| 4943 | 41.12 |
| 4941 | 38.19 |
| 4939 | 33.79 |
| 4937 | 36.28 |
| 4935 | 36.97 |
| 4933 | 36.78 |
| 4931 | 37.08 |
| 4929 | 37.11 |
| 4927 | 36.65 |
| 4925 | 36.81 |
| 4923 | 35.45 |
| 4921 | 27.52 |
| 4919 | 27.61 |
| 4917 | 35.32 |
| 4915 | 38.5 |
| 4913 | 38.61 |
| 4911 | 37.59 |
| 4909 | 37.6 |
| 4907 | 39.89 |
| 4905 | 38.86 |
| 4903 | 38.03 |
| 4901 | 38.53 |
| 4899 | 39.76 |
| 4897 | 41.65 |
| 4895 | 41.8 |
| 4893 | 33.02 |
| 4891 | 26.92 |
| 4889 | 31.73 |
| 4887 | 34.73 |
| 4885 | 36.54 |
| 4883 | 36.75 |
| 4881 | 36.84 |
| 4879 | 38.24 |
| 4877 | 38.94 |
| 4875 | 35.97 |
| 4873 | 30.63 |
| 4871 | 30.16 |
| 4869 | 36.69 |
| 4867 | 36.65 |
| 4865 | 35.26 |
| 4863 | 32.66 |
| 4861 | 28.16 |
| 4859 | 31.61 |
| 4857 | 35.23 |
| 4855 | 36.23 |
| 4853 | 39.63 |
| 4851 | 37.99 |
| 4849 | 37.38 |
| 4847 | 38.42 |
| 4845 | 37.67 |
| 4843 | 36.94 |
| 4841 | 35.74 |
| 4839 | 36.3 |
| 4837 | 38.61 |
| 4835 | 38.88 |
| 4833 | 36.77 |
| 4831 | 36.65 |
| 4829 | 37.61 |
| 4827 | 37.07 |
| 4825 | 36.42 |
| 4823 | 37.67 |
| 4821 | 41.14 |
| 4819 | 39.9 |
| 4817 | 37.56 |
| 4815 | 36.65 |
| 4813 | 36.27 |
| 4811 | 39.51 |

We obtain 1.18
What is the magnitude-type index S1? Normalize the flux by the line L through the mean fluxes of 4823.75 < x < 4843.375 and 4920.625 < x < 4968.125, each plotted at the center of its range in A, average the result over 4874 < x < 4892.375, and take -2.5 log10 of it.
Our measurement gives 0.06 mag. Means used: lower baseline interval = 37.1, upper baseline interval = 36.9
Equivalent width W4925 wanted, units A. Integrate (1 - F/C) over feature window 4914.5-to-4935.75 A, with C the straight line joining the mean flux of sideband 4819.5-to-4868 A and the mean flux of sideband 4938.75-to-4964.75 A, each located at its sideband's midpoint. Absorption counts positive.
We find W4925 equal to 1.4 A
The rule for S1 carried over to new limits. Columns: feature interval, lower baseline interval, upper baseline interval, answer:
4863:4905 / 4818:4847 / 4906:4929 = 0.02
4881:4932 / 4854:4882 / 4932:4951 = 0.00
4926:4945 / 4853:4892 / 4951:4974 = -0.04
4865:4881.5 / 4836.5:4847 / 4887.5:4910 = 0.05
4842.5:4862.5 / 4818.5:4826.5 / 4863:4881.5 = 0.02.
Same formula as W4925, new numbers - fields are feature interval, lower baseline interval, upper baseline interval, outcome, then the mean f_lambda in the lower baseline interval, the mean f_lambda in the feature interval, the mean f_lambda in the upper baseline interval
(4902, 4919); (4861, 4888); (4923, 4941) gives -0.7 A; 35.1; 37.4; 36.5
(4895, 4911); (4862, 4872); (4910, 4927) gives -2.1 A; 34.3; 39.3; 34.8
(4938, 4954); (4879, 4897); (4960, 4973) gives -0.7 A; 35.4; 38.7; 37.8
